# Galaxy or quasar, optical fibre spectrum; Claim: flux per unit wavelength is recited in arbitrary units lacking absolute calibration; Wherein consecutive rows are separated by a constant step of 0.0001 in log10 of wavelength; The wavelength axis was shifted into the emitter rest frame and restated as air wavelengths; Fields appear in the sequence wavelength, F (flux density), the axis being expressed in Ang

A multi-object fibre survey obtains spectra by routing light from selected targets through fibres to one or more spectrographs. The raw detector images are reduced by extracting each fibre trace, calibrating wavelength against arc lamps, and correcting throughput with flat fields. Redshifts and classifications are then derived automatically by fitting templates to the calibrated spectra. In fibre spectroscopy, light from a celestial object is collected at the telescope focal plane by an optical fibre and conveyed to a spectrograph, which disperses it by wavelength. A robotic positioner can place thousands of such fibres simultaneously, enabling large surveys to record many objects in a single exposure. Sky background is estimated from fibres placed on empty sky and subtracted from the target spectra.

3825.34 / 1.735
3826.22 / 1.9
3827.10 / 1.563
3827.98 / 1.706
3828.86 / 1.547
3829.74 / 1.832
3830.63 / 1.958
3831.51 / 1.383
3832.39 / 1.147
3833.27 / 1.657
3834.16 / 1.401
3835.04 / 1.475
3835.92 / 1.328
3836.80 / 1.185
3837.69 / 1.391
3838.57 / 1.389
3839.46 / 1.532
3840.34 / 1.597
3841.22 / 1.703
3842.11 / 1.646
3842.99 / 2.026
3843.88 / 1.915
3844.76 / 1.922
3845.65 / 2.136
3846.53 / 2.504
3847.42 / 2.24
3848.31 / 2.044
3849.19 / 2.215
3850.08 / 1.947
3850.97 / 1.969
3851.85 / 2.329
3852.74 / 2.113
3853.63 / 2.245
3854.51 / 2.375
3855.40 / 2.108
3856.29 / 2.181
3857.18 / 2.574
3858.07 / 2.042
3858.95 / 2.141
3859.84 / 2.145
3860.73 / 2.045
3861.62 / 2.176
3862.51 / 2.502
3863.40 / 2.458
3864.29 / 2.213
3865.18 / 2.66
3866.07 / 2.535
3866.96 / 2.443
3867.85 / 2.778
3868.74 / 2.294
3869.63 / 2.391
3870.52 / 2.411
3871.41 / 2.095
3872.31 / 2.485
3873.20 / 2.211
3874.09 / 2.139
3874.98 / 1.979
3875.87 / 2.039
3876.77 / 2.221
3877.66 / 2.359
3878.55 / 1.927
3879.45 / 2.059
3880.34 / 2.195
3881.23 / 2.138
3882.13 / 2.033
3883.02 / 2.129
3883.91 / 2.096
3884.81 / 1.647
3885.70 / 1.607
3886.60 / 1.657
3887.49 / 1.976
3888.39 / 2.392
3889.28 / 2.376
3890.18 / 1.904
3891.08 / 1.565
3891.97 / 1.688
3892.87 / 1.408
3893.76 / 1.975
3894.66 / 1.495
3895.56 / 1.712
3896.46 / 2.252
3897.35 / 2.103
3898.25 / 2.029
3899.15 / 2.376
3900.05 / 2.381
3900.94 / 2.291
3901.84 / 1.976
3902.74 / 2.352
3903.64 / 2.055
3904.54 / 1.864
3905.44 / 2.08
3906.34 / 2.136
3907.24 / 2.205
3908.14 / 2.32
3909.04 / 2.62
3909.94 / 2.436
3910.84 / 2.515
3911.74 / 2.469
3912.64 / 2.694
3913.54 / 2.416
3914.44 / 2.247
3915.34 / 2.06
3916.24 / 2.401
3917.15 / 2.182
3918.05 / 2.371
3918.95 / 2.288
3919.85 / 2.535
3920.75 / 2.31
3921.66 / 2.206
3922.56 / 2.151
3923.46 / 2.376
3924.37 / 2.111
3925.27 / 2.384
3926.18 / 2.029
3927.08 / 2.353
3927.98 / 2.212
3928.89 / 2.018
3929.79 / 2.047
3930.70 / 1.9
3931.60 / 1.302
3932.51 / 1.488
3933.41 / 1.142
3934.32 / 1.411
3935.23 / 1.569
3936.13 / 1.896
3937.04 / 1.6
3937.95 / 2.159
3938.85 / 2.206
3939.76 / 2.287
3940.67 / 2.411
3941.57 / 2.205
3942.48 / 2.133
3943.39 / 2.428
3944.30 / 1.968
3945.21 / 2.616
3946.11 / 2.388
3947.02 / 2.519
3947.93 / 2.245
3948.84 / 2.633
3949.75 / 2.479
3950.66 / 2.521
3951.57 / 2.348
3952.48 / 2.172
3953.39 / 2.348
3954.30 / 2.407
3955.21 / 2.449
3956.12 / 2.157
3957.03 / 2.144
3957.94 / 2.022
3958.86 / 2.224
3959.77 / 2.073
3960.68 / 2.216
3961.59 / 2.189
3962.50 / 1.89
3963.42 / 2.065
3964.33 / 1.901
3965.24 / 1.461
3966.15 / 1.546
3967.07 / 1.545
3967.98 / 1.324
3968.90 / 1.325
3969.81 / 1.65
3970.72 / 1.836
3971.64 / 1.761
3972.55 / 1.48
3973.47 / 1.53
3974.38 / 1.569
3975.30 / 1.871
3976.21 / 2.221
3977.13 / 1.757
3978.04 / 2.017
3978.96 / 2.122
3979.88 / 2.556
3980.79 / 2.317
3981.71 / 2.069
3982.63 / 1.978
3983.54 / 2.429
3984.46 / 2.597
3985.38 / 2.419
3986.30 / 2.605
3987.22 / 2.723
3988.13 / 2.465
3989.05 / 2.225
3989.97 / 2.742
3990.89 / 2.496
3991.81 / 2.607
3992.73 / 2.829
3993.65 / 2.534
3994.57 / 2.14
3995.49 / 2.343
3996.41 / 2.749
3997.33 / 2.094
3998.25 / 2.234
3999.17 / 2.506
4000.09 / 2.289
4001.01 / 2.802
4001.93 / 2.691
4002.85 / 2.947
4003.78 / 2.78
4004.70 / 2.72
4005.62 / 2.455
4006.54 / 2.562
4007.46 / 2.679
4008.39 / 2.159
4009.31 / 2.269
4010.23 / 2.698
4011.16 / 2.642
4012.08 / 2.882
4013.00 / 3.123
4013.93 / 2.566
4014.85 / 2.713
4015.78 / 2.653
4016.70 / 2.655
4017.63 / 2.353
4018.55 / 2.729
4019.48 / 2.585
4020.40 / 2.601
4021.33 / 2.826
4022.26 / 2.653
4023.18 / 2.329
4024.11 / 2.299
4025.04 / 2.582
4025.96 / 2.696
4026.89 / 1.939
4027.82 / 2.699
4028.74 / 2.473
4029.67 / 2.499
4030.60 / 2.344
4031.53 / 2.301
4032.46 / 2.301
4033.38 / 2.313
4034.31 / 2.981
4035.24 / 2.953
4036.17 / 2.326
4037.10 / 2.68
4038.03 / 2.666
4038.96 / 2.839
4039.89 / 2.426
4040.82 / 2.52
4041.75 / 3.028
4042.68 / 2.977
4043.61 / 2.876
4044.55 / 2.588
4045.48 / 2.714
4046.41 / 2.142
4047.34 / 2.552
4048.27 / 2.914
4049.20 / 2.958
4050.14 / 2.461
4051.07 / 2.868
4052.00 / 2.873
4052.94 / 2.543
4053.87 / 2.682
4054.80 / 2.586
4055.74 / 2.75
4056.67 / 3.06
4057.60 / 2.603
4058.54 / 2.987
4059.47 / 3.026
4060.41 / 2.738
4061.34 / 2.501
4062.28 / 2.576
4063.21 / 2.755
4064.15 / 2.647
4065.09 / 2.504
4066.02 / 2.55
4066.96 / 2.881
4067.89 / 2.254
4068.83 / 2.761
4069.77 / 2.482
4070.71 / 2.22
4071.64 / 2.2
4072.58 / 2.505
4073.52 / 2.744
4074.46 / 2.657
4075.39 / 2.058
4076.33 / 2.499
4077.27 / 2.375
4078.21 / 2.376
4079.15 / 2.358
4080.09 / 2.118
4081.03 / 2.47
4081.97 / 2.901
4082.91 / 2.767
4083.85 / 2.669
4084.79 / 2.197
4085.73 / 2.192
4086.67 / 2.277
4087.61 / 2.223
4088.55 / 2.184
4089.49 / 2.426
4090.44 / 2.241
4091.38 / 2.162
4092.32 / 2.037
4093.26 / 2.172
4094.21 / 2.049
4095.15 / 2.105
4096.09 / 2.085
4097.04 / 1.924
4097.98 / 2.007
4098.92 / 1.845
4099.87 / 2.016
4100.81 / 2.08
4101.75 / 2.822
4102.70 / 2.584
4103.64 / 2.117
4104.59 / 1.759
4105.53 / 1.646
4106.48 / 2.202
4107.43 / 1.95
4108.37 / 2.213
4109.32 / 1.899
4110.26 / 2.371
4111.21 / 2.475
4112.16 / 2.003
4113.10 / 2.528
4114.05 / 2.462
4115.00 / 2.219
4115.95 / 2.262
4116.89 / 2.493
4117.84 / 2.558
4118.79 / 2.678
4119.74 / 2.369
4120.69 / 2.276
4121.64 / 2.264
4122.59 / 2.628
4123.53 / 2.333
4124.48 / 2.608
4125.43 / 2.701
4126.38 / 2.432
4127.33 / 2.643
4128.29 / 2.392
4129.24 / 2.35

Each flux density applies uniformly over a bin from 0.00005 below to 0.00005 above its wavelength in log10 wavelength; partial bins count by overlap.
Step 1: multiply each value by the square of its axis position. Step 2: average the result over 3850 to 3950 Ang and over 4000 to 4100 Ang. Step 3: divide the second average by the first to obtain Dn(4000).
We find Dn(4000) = 1.3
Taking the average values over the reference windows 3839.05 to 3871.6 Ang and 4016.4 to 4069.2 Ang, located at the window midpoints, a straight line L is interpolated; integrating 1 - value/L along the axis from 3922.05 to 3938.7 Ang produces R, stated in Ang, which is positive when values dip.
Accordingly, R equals 3.2 Ang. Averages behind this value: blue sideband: 2.18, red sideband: 2.63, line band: 1.9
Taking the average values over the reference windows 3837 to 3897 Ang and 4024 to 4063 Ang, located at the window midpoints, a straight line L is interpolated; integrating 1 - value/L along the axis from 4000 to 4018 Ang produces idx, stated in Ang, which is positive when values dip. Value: -0.8 Ang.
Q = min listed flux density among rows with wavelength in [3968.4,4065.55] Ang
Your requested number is 1.325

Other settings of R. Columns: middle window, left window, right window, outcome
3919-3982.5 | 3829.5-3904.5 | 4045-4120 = 3.9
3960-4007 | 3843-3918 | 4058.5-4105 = 1.6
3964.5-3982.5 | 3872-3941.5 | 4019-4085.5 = 4.1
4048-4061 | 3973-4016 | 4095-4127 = -2.4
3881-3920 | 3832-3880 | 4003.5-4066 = 1.5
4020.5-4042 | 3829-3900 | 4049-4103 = -1.7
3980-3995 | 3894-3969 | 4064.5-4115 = -1.8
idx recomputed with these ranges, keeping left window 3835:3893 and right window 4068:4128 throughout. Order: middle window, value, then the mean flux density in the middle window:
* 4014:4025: -1.73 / 2.58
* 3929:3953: 0.75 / 2.08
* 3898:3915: -1.45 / 2.29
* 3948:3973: 1.80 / 2.01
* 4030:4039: -1.24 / 2.56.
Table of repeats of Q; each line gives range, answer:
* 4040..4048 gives 2.142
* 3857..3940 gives 1.142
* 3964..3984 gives 1.324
